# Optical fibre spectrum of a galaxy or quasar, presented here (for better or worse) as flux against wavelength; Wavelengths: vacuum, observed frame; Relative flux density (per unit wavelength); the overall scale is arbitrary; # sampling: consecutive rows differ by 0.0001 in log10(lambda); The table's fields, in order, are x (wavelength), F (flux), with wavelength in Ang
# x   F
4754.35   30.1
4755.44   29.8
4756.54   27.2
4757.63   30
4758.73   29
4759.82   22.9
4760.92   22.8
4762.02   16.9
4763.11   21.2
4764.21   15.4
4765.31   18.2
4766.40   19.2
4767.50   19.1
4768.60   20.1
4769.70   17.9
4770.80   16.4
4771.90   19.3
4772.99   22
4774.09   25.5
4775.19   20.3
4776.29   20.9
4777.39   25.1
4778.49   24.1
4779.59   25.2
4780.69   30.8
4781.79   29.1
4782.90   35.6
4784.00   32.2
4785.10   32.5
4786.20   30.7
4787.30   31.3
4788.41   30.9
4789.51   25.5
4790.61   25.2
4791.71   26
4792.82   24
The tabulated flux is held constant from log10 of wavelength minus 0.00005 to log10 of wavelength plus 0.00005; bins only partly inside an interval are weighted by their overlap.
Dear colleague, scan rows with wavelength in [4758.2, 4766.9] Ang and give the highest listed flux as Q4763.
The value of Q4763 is 29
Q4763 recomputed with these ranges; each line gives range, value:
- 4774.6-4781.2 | 30.8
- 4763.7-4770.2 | 20.1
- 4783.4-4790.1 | 32.5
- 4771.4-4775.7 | 25.5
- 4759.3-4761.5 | 22.9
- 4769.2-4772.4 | 19.3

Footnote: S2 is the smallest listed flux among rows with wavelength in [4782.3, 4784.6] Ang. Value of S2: 32.2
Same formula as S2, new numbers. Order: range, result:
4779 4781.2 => 25.2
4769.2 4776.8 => 16.4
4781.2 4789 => 29.1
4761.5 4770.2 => 15.4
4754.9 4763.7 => 16.9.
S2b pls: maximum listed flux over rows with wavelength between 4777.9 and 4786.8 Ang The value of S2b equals 35.6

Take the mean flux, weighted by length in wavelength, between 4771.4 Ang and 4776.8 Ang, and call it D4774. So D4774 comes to 21.7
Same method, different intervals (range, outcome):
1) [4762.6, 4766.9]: 18.5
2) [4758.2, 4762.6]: 22.9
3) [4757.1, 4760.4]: 27.2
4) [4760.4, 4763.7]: 20.2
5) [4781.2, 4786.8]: 32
